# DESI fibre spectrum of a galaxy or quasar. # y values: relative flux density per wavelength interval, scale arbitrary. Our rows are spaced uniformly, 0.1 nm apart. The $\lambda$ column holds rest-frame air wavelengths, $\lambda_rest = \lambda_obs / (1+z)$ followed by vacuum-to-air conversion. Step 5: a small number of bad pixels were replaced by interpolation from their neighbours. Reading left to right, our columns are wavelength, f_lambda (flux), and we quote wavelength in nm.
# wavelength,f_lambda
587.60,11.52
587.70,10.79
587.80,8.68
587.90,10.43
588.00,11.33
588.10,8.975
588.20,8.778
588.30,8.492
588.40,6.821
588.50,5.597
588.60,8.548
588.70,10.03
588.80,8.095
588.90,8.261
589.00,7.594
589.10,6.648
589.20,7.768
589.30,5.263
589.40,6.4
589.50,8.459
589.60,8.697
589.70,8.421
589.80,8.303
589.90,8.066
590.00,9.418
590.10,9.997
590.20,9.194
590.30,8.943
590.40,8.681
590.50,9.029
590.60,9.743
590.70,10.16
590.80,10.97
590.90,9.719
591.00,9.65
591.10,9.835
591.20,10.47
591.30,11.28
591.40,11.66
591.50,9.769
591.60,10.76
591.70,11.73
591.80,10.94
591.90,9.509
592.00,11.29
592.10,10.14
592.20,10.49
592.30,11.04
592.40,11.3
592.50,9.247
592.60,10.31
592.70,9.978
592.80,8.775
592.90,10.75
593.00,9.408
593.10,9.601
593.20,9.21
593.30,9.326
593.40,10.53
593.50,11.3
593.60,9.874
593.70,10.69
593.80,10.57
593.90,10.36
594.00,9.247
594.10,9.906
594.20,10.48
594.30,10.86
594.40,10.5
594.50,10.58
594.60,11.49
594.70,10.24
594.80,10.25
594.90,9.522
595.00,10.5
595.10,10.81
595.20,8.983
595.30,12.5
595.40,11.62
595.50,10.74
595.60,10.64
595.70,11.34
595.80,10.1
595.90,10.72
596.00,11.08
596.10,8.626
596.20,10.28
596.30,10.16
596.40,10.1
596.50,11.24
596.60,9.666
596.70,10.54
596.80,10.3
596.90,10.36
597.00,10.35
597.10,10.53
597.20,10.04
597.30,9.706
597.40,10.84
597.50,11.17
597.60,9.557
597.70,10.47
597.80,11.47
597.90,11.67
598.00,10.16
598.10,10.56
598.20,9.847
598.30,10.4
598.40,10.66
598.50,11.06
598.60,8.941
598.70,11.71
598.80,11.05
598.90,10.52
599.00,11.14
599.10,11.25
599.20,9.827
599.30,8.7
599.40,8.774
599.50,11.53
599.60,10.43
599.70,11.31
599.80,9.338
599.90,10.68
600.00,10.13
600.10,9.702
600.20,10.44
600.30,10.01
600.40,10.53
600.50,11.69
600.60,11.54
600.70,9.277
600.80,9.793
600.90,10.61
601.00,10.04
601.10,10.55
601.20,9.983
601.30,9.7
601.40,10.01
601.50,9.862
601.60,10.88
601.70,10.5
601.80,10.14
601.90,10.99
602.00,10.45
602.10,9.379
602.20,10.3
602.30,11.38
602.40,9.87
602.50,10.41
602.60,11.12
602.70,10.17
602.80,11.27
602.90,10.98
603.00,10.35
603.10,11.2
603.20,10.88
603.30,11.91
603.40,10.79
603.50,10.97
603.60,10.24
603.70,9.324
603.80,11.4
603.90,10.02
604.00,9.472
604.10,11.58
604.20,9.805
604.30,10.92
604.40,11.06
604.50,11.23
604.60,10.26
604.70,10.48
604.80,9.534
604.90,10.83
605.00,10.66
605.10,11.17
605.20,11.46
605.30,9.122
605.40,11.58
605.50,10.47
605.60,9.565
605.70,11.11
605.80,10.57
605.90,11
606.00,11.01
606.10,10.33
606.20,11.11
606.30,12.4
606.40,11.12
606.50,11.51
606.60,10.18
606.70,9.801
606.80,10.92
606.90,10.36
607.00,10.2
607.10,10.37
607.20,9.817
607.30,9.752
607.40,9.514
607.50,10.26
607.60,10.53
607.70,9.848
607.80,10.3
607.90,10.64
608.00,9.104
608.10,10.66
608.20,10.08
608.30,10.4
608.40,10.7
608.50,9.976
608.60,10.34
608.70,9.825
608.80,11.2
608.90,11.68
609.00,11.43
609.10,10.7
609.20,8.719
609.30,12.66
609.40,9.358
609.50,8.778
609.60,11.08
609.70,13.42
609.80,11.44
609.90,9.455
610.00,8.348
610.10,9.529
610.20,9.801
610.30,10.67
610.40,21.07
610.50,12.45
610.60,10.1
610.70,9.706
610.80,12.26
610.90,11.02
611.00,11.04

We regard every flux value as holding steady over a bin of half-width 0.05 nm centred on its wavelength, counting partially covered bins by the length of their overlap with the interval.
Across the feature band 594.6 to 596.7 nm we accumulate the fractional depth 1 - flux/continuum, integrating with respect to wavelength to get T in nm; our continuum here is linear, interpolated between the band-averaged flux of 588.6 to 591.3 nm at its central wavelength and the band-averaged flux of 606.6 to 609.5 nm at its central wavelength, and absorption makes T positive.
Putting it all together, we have -0.27 nm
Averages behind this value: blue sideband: 8.8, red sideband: 10.3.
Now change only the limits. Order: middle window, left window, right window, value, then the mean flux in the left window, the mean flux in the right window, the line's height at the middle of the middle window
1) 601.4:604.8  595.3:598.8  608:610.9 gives 0.04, 10.5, 10.9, 10.7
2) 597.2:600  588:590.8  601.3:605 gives -0.18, 8.41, 10.5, 9.84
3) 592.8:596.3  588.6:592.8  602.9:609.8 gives -0.23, 9.43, 10.6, 9.71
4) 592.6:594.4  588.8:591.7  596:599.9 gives -0.08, 9.07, 10.4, 9.63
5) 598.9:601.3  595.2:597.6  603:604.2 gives 0.06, 10.5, 10.7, 10.6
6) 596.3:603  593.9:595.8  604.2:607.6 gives 0.09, 10.5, 10.6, 10.6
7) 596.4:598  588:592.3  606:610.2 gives -0.14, 9.16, 10.4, 9.66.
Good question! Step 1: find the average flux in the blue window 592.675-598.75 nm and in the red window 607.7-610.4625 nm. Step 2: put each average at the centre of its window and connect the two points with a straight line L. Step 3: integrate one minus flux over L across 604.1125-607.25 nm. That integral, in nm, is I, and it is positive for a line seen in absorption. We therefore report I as 0.01 nm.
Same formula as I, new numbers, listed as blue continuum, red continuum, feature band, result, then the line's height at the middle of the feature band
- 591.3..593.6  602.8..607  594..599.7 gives 0.00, 10.5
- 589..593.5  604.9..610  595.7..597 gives -0.06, 9.87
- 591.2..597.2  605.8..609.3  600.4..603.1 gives 0.00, 10.5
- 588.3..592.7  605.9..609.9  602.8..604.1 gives -0.06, 10.2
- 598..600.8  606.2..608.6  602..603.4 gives -0.04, 10.4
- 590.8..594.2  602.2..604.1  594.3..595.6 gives -0.04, 10.4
